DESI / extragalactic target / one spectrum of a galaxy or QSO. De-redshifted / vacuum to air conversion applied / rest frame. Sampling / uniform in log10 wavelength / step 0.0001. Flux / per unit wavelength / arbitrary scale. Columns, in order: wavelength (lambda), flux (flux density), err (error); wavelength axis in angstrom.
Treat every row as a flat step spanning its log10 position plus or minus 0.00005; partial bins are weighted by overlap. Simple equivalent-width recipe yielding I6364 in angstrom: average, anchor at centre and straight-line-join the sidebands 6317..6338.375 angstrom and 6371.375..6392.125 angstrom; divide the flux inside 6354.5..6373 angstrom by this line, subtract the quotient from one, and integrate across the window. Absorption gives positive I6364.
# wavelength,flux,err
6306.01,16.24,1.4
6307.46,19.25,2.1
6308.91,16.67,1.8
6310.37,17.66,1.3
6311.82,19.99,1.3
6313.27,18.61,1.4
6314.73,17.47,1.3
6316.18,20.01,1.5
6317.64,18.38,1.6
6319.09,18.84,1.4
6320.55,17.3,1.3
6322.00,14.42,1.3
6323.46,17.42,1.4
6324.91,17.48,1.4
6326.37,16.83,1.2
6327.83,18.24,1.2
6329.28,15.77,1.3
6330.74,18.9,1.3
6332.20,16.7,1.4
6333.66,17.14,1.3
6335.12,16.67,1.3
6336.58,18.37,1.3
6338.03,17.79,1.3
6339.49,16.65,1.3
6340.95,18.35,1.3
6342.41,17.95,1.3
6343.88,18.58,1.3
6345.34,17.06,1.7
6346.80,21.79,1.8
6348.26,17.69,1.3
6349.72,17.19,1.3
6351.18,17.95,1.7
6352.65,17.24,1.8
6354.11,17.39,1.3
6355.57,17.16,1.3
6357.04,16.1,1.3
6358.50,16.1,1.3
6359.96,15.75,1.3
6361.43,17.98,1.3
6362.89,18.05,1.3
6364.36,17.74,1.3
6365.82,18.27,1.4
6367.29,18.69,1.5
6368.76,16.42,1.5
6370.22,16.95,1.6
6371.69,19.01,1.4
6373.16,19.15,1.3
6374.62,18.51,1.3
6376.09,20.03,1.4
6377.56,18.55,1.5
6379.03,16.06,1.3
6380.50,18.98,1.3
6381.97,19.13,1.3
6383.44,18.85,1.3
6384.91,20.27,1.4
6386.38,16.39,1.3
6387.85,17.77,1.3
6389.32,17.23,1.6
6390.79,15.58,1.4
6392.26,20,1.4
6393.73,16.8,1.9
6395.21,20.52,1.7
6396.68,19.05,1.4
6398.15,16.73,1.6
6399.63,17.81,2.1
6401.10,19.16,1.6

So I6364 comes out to 0.6 angstrom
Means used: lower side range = 17.3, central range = 17.4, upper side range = 18.3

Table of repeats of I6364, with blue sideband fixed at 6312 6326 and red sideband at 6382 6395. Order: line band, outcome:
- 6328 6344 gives 0.3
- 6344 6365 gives 0.5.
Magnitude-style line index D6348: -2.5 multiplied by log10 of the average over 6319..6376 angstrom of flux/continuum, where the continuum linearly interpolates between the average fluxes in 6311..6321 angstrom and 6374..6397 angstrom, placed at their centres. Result 0.06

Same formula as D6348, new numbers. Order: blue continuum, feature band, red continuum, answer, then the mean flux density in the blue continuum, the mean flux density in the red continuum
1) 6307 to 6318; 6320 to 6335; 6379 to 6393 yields 0.086 mag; 18.5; 18.1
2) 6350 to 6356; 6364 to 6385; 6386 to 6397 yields -0.041 mag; 17.4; 17.9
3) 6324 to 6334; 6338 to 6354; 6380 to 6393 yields -0.026 mag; 17.3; 18.2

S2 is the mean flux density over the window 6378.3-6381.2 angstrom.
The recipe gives 17.5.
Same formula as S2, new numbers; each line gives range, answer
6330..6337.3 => 17.5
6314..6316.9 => 18.7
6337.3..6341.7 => 17.6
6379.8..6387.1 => 18.7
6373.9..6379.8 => 18.3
